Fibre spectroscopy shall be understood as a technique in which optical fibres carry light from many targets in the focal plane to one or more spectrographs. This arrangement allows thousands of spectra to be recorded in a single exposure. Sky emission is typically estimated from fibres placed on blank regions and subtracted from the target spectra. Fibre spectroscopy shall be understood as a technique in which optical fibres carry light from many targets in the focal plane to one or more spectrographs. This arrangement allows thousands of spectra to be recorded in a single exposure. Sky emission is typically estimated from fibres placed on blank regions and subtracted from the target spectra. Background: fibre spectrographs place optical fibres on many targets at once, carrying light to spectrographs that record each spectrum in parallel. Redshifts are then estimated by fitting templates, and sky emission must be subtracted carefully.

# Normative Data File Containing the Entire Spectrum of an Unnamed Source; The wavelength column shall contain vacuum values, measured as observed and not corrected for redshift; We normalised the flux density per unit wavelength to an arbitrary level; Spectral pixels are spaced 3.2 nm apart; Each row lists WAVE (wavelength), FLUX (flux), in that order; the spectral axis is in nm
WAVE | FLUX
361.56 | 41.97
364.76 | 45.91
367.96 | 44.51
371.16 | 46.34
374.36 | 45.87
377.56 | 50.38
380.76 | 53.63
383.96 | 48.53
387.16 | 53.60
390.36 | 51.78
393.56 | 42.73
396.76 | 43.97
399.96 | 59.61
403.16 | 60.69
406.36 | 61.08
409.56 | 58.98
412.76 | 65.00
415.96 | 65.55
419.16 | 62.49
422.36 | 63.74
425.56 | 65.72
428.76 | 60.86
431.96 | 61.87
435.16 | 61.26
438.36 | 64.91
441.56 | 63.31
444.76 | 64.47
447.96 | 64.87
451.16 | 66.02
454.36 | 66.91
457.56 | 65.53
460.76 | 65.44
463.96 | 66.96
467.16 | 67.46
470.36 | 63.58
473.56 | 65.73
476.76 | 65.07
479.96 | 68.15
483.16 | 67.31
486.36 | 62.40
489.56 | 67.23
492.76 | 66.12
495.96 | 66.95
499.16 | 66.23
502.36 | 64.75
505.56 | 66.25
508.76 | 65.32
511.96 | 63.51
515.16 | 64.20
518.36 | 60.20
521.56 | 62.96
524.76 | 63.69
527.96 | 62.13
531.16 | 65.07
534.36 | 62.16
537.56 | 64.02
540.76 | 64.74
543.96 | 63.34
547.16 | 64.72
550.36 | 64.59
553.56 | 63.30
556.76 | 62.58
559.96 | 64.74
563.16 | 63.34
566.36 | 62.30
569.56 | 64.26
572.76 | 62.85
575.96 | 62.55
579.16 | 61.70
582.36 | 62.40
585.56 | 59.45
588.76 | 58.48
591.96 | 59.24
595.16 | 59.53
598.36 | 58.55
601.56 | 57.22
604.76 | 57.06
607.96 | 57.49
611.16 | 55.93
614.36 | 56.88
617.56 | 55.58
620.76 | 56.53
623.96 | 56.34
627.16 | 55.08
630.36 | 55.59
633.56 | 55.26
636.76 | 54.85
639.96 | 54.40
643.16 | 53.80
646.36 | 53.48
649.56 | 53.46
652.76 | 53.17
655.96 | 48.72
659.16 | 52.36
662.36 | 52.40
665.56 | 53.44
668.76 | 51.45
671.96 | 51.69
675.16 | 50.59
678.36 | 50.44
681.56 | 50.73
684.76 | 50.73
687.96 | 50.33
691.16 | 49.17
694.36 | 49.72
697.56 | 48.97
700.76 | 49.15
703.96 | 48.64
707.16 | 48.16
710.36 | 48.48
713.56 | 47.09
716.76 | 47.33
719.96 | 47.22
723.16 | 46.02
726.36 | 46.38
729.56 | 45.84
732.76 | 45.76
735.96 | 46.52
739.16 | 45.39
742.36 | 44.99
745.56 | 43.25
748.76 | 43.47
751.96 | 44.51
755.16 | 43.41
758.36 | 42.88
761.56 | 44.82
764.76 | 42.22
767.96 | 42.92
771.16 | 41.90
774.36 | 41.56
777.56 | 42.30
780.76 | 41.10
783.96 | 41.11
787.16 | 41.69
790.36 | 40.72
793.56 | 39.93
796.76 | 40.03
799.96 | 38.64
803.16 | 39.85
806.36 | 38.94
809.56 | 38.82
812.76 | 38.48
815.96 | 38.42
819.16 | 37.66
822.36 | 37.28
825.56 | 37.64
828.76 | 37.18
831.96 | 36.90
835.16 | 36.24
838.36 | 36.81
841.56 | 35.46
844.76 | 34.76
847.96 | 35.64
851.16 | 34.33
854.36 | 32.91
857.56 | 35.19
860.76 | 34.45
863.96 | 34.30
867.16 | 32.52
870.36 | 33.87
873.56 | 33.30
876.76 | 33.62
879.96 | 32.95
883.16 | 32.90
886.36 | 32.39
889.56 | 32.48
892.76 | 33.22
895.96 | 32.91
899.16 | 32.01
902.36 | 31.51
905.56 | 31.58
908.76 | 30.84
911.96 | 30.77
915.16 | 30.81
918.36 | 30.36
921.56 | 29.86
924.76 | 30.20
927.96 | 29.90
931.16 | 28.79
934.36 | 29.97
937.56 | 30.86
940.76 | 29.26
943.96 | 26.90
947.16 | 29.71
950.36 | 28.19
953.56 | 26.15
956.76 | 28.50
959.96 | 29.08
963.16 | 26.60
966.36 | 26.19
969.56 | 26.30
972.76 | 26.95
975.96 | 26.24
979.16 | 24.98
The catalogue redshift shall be 0.000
